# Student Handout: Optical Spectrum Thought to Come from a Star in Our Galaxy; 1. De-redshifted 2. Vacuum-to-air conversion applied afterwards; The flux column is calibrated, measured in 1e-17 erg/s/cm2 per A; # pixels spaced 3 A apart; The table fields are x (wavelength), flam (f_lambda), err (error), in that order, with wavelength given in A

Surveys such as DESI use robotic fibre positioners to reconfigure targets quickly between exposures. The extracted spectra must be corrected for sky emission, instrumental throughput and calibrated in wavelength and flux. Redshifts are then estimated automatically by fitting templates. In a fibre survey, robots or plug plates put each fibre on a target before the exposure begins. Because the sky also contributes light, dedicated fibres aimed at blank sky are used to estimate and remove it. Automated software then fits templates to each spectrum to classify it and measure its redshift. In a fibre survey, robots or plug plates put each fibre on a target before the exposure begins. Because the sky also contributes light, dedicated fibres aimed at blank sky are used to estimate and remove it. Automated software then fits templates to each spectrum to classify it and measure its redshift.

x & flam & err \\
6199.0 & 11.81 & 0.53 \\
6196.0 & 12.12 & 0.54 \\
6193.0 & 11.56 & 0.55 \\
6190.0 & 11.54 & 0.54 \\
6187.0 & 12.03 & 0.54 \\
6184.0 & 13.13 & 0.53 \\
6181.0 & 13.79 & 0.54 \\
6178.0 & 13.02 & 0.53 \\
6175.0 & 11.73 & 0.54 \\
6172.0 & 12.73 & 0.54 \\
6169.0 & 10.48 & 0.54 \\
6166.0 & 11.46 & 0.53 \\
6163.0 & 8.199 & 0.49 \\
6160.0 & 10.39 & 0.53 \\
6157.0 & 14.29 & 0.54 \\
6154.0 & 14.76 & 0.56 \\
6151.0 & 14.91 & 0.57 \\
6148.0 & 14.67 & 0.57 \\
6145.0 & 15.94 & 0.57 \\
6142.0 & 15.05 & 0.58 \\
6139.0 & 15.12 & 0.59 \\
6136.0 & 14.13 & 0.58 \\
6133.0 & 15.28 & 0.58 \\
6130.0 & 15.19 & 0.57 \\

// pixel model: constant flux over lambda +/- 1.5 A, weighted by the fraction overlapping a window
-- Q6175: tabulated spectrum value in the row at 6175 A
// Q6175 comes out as 11.73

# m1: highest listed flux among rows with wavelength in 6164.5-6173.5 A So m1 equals 12.73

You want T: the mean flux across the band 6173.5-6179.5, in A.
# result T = 12.4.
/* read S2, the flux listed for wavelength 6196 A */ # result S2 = 12.12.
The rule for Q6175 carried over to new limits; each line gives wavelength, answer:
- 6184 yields 13.13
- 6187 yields 12.03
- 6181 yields 13.79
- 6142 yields 15.05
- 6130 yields 15.19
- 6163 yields 8.199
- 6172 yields 12.73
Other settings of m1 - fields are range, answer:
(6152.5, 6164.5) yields 14.76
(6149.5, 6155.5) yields 14.91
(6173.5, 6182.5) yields 13.79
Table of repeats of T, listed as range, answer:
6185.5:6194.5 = 11.7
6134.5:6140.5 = 14.6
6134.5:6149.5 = 15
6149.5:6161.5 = 13.6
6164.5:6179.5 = 11.9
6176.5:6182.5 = 13.4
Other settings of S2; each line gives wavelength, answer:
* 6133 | 15.28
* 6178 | 13.02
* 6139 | 15.12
